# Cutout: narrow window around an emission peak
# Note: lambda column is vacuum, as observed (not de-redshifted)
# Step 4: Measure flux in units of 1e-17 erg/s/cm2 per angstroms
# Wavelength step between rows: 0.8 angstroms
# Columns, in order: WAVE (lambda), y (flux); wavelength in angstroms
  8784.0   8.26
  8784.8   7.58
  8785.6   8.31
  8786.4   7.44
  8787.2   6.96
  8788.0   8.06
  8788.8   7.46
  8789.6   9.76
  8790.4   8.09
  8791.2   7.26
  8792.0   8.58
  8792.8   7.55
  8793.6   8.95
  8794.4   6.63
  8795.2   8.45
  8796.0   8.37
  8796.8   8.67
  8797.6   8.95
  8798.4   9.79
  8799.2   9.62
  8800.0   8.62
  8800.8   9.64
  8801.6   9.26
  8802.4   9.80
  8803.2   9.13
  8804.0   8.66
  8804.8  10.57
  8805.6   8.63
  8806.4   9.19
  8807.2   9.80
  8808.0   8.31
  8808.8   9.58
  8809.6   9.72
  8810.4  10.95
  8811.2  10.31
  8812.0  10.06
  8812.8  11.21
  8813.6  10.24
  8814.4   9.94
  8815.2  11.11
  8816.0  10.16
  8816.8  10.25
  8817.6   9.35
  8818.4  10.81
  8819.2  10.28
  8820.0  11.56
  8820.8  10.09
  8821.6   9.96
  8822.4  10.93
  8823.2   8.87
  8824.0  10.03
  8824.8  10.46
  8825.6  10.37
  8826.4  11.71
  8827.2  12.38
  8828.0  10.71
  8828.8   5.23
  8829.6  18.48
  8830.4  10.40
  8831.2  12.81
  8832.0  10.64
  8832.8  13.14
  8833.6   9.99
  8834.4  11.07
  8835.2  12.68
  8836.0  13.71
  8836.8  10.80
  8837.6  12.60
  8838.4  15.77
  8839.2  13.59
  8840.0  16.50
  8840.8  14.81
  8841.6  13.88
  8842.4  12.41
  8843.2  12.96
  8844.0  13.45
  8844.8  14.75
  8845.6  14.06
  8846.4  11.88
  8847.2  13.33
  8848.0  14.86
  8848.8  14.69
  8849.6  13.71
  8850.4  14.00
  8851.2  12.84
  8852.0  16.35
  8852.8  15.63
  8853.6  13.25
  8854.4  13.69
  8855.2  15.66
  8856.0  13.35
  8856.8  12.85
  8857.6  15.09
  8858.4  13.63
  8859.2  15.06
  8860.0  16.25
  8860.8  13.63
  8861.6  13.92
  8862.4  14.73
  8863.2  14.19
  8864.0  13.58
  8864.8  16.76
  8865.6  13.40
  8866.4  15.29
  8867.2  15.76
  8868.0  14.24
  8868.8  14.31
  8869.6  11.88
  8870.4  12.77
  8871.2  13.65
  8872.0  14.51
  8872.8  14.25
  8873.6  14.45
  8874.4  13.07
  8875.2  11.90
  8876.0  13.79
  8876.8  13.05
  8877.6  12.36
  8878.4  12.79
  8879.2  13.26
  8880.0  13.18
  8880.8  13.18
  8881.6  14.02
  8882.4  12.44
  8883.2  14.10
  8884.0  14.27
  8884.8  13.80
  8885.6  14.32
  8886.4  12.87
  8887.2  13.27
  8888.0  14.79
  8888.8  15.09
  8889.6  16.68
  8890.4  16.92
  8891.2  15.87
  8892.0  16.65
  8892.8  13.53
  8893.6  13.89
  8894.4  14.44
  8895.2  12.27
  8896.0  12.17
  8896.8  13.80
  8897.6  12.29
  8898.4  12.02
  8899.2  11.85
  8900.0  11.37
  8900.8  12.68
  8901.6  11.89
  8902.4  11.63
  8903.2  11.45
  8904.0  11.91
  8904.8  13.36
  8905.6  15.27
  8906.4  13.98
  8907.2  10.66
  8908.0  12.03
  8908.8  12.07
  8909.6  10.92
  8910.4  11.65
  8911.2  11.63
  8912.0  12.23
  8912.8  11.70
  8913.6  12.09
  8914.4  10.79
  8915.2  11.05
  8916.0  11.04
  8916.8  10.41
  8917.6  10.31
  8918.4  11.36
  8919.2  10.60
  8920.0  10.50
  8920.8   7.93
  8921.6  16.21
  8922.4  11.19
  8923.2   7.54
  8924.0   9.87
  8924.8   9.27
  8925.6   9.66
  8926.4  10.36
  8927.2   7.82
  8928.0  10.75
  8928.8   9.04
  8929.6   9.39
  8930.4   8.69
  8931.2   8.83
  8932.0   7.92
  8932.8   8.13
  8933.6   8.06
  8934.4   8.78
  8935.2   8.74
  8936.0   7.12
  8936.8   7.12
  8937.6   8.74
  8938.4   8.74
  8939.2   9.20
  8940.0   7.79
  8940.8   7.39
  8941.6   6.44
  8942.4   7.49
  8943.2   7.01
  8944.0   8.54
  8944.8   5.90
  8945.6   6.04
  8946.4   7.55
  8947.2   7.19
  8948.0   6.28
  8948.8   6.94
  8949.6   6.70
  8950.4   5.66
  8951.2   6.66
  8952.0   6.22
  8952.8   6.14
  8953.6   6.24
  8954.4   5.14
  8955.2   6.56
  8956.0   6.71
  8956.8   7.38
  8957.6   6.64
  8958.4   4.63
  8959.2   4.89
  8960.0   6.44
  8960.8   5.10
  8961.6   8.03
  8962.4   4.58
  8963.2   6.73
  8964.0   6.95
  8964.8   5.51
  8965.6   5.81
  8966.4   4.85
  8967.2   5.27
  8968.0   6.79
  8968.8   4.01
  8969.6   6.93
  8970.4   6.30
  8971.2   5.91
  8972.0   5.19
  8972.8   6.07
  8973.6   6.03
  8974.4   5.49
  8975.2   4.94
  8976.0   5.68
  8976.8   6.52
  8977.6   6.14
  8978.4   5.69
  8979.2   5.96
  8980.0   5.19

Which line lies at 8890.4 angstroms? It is [N II] 6583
